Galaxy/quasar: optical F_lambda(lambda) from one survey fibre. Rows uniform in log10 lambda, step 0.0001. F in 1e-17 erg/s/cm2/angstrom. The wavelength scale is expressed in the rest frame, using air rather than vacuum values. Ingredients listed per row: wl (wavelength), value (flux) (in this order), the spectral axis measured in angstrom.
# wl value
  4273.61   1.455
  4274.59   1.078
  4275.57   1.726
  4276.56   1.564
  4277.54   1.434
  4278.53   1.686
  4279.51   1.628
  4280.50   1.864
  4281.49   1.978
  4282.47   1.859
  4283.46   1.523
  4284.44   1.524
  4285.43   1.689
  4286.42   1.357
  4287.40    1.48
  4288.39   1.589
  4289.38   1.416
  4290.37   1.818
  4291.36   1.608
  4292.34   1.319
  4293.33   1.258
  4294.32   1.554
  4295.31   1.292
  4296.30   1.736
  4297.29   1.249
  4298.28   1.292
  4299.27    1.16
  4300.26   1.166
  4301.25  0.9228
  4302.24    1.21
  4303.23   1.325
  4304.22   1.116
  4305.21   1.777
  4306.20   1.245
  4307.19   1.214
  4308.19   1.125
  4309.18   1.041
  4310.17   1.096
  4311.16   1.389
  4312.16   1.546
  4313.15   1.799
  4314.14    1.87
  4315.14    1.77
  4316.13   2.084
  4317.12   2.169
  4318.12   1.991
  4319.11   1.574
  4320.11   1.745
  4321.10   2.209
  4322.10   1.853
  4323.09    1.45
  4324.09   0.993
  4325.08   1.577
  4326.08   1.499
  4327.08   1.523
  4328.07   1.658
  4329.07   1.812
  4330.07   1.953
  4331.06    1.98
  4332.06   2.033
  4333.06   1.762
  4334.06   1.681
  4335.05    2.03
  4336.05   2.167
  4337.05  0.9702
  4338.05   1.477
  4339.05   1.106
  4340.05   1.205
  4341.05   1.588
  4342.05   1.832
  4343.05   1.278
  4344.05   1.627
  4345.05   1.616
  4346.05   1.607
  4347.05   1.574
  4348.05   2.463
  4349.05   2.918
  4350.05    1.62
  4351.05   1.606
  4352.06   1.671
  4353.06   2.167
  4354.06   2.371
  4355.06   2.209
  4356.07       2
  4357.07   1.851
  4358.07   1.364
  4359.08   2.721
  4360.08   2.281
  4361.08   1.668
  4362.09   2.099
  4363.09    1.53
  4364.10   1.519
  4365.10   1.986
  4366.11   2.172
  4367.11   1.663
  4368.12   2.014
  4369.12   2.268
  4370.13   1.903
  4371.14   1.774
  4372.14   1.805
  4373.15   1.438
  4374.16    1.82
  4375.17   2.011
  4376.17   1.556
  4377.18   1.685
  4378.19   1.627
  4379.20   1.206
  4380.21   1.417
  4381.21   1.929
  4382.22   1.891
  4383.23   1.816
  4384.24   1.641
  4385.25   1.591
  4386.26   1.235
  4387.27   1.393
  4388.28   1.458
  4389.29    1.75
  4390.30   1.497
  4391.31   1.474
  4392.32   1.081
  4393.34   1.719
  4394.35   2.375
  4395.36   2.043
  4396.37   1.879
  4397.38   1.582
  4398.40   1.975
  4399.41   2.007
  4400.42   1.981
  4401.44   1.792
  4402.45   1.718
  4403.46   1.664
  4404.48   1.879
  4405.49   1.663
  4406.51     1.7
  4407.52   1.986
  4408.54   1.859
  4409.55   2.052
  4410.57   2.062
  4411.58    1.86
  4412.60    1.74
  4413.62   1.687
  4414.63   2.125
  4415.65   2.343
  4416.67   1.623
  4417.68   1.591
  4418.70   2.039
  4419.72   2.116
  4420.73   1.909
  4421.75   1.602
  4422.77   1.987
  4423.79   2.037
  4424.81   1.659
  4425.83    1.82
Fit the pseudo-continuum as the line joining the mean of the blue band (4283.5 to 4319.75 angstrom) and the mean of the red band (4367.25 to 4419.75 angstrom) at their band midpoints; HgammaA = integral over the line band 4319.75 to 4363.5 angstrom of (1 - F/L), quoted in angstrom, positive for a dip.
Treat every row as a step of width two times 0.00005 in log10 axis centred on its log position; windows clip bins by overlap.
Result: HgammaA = -4.9 angstrom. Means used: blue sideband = 1.47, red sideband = 1.77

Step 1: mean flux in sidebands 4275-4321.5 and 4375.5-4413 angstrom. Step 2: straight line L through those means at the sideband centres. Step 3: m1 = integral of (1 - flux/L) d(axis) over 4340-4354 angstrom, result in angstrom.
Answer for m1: -1.5 angstrom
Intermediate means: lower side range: 1.53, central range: 1.81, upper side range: 1.73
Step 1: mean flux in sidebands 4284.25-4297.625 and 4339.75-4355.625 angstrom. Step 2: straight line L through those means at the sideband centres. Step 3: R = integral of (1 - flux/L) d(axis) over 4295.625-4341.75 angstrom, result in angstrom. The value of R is 3.33 angstrom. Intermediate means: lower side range 1.49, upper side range 1.84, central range 1.55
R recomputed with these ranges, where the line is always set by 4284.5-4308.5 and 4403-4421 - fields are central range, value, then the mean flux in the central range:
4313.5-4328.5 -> -2.54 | 1.73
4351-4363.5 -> -2.57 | 1.98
